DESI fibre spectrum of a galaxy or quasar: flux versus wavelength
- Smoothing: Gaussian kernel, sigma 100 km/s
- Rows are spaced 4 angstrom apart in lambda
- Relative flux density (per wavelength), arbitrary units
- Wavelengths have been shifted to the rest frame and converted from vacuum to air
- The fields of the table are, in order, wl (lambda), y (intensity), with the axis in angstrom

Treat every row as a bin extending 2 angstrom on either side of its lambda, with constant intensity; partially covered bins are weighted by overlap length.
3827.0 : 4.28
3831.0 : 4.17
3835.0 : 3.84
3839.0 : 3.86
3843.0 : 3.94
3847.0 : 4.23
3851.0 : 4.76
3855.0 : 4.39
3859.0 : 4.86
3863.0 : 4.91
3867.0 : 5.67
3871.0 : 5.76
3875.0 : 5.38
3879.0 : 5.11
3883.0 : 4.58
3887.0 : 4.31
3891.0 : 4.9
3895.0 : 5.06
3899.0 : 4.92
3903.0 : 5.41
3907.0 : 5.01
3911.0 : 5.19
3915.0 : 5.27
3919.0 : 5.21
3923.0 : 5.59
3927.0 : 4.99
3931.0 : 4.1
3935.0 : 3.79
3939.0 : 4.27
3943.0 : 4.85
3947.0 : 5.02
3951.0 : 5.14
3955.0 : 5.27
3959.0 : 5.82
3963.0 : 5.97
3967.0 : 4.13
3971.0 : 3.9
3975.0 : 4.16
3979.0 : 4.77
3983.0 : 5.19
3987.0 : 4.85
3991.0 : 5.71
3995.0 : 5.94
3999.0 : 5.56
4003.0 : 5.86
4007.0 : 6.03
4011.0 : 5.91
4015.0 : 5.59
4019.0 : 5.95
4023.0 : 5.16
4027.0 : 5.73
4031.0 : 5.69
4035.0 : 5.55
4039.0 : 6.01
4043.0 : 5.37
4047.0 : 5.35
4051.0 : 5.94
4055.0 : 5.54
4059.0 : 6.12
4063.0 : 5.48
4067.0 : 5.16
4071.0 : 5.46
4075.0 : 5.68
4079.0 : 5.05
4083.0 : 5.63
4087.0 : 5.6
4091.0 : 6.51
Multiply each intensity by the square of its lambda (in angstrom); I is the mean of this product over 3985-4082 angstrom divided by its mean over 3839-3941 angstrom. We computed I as 1.25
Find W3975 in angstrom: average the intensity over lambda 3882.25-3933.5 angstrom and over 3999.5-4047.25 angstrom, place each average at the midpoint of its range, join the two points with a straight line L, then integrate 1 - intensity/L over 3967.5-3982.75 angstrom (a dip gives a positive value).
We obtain 2.89 angstrom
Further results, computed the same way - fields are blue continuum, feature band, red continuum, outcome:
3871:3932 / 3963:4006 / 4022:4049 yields 2.4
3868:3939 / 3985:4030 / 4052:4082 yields -2.9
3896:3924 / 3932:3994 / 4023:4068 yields 5.9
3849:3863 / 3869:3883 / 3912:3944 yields -1.7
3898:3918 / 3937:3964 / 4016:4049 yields 0.8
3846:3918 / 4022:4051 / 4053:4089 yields -0.9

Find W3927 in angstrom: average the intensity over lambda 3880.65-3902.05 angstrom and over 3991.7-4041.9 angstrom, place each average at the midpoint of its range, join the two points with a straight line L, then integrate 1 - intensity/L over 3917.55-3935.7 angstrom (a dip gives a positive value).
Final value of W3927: 0.9 angstrom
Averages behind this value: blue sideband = 4.79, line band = 4.79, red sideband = 5.74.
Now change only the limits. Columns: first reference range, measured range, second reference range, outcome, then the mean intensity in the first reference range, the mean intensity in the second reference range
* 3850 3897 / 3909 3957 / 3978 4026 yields 3.26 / 4.98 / 5.56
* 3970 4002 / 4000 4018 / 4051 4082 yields -2.20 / 5.07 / 5.53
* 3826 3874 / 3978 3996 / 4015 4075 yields 0.07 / 4.58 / 5.61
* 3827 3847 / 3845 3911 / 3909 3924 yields -4.21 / 4.01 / 5.3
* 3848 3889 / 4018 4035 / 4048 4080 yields -0.49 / 4.95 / 5.56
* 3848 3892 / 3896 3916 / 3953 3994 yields -0.73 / 4.95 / 5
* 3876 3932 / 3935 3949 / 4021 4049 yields 1.57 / 5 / 5.55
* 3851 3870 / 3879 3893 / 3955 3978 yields 0.78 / 4.98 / 4.84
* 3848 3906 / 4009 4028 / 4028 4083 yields -0.74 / 4.99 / 5.57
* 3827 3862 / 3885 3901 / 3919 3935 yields -0.75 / 4.28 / 4.79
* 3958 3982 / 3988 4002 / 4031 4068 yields -1.79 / 4.77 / 5.63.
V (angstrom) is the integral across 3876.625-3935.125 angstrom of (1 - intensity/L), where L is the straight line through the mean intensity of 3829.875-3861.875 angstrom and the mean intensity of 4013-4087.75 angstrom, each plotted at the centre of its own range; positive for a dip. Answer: -3.5 angstrom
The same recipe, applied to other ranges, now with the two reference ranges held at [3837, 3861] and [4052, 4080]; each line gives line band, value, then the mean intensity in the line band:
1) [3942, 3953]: -0.3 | 5.02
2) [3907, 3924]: -2.0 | 5.26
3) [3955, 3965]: -1.7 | 5.77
